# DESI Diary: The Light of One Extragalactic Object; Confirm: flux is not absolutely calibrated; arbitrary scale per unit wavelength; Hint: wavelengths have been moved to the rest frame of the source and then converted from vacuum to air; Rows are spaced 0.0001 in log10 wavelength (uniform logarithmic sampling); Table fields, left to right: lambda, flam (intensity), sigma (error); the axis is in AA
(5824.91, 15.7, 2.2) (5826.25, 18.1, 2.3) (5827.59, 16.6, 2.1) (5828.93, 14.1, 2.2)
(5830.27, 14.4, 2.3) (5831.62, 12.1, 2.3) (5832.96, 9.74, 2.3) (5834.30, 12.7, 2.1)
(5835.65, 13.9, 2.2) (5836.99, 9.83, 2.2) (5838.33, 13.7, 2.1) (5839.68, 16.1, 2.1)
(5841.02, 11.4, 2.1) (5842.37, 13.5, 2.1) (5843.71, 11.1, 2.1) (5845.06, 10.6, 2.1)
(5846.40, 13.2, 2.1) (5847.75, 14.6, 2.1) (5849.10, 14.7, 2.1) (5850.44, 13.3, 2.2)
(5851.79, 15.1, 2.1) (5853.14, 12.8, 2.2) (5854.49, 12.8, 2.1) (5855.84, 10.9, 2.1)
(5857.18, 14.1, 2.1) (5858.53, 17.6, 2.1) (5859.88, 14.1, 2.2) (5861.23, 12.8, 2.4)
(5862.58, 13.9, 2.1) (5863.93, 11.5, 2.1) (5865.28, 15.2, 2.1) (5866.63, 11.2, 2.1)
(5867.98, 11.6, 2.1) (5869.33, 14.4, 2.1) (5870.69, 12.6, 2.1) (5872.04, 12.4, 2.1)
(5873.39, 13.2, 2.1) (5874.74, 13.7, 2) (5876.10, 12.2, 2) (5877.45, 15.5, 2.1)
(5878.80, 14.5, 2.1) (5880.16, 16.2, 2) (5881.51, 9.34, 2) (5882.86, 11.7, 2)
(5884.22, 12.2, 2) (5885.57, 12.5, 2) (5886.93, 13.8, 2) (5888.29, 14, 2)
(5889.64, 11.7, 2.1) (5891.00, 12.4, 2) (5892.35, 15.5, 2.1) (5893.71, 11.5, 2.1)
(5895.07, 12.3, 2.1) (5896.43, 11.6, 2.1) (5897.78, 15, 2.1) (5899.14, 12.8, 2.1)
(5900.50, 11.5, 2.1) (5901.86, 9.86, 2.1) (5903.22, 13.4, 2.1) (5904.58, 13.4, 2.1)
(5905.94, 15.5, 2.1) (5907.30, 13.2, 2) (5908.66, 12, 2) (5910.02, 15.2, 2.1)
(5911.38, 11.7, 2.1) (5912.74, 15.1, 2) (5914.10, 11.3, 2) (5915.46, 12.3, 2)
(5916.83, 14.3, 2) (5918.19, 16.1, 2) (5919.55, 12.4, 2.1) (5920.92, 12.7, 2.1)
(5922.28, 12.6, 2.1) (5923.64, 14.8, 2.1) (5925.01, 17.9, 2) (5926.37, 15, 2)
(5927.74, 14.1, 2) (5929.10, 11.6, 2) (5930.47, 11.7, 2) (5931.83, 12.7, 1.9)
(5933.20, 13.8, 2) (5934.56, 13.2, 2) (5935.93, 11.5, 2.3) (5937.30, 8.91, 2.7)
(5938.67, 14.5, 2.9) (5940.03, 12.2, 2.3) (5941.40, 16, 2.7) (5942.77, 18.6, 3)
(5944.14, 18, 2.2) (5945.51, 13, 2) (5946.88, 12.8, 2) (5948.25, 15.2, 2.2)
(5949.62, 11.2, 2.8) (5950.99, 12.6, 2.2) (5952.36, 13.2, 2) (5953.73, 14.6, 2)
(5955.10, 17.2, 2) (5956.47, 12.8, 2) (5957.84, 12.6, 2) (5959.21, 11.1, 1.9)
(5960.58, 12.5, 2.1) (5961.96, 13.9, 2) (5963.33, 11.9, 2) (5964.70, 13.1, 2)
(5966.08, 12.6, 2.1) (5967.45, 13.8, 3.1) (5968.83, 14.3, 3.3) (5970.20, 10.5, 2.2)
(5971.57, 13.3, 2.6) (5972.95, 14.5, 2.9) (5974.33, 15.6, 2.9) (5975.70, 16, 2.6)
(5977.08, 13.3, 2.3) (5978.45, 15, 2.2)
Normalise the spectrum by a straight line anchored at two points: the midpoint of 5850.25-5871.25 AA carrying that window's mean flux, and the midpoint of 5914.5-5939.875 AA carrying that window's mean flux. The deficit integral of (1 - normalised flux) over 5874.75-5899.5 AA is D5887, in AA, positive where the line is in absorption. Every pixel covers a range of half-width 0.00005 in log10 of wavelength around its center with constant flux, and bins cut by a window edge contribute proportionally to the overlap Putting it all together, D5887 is 0.5 AA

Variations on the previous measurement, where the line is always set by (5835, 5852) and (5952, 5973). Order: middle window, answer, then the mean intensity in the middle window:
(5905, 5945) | -1.7 AA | 13.8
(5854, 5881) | -0.8 AA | 13.5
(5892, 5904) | 0.6 AA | 12.5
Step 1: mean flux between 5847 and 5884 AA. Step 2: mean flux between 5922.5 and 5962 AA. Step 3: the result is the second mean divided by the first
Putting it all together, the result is 1.0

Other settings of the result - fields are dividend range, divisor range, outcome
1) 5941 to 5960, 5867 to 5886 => 1.09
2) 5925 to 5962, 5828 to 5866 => 1.03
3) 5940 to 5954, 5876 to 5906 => 1.11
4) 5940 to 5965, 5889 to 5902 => 1.11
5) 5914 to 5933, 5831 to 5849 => 1.08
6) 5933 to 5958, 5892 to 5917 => 1.07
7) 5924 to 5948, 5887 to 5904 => 1.10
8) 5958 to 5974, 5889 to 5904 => 1.03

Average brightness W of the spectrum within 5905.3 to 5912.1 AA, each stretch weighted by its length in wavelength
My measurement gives 13.5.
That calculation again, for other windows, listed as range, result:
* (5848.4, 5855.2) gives 13.7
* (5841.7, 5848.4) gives 12.6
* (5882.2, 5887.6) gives 12.5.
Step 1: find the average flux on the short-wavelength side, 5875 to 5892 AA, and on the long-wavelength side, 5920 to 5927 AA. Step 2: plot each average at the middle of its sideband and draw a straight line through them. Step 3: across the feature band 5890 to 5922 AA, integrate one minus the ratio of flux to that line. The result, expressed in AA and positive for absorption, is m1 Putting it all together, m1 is 1.9 AA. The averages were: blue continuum 13.1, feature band 13.1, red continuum 14.5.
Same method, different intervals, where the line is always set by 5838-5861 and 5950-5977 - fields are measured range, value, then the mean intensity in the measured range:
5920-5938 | 0.47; 13.1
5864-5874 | 0.47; 12.9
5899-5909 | 0.55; 12.7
